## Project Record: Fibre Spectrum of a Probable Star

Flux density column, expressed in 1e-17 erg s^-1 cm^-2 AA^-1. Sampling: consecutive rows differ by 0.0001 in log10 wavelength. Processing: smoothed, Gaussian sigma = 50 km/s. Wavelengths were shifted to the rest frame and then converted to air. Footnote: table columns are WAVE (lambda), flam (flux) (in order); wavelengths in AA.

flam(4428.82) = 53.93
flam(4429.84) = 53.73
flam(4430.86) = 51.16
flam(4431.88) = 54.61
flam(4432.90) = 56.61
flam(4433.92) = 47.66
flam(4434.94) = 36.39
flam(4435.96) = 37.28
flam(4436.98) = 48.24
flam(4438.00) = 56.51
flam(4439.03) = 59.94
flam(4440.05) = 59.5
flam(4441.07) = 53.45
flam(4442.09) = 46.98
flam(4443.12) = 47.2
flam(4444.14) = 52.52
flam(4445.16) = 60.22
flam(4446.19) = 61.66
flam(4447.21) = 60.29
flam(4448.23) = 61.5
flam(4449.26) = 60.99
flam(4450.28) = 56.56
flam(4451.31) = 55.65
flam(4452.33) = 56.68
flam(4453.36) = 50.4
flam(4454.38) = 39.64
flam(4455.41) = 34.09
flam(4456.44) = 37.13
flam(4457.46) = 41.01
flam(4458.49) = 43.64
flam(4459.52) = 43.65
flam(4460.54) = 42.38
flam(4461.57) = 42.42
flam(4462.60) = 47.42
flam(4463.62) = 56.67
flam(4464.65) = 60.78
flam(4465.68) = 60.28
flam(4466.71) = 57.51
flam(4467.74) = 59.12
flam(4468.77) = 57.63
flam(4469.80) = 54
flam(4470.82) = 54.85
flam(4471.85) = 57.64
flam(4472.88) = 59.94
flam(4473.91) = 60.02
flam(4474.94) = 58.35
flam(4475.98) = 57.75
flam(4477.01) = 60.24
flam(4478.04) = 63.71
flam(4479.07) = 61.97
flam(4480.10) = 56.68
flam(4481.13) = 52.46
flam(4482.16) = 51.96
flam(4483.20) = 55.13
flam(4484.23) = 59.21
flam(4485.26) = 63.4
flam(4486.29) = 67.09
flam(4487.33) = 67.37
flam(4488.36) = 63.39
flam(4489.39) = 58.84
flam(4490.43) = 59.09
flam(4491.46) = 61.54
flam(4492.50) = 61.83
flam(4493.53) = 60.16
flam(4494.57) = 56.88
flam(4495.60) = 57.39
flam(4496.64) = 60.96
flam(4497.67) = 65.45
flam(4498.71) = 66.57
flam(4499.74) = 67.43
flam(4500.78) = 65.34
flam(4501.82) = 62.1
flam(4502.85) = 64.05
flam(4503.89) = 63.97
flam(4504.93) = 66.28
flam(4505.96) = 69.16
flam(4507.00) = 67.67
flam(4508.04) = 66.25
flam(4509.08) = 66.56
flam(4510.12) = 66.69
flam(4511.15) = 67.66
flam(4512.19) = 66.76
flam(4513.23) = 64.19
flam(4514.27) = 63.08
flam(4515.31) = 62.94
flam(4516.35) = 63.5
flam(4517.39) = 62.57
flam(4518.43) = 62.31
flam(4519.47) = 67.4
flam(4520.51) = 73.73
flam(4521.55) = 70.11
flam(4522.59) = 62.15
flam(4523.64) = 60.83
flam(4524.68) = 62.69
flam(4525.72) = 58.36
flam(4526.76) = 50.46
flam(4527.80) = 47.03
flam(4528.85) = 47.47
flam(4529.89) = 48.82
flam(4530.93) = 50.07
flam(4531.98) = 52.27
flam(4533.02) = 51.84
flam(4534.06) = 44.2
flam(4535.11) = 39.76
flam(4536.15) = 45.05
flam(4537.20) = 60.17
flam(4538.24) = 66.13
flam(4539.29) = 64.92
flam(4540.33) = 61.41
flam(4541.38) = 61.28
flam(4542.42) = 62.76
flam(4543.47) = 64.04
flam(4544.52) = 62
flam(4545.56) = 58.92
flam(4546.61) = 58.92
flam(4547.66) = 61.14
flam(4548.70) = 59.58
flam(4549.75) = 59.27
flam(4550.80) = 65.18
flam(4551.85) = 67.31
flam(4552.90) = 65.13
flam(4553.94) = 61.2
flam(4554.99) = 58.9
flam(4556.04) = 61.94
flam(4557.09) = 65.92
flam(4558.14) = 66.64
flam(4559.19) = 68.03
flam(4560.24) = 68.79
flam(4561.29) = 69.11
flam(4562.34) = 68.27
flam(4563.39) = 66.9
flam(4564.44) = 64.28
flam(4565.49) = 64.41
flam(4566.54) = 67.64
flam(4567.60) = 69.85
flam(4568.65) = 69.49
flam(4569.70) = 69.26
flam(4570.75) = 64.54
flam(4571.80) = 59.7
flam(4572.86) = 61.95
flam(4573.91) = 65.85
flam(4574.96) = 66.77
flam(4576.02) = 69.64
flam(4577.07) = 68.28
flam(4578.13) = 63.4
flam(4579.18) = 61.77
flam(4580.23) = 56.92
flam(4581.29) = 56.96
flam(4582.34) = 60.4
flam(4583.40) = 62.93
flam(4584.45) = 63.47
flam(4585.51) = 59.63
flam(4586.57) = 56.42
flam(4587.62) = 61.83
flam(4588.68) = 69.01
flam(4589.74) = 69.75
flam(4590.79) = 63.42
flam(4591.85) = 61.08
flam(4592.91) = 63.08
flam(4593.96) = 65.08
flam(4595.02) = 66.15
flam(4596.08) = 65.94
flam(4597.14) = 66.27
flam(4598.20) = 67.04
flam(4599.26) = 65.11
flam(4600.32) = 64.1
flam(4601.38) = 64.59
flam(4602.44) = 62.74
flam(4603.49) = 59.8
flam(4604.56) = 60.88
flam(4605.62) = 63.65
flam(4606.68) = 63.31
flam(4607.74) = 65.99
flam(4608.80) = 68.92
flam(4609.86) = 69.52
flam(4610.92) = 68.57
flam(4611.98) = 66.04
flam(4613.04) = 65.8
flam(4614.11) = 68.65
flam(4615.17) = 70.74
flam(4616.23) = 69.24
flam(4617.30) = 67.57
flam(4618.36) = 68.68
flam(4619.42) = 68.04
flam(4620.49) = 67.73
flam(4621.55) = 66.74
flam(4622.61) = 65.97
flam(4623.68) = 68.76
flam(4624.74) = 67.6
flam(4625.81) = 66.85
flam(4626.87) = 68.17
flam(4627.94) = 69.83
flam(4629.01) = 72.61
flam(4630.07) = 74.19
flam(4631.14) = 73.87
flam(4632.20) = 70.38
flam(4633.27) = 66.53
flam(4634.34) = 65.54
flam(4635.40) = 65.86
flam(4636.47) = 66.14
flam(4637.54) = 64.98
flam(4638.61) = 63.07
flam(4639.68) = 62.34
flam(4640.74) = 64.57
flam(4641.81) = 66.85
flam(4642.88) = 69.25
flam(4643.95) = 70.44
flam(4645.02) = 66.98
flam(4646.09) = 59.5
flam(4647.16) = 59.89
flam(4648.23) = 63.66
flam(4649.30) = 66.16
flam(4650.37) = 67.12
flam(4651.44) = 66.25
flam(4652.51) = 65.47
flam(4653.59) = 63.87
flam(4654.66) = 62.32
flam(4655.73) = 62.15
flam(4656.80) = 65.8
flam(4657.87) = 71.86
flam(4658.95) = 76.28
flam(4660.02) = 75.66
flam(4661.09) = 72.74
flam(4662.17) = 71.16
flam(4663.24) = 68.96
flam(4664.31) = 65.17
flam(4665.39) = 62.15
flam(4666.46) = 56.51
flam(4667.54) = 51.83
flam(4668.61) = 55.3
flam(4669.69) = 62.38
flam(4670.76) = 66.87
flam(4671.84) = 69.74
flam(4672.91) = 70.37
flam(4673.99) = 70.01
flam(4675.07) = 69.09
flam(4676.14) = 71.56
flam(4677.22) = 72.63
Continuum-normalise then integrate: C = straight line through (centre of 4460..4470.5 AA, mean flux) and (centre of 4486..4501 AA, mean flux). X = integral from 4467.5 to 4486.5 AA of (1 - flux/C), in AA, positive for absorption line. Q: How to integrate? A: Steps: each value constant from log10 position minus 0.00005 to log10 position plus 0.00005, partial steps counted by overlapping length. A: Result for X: -0.3 AA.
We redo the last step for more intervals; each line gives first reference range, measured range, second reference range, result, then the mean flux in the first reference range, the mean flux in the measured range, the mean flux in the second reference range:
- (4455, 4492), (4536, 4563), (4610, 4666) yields -0.94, 55.3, 63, 67.4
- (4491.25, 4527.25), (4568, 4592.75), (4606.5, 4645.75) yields 0.98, 63.9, 63.6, 67.7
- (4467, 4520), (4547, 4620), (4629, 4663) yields 0.18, 61.9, 64.9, 67.2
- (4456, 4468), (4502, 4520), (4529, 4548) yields -3.92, 49.2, 65.3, 56.1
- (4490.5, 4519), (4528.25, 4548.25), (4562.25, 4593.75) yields 2.57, 64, 55.8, 64.2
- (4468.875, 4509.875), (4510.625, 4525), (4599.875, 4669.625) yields -0.62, 61.4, 65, 66.3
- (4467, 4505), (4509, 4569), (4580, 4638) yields 1.26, 60.5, 61.5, 65.9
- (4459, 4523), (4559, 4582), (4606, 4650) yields -0.33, 60.9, 65.5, 67.2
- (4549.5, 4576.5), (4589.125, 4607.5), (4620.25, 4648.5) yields 0.57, 65.7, 64.3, 67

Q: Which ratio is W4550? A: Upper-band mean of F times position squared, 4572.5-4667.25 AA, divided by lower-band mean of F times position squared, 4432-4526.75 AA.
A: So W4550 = 1.21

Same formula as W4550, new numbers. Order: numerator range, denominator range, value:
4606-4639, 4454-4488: 1.34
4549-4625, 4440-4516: 1.18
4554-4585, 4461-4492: 1.16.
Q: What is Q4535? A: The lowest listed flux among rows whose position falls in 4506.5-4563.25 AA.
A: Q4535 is 39.76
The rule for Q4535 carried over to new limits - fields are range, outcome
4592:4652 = 59.5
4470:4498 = 51.96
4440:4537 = 34.09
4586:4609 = 56.42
